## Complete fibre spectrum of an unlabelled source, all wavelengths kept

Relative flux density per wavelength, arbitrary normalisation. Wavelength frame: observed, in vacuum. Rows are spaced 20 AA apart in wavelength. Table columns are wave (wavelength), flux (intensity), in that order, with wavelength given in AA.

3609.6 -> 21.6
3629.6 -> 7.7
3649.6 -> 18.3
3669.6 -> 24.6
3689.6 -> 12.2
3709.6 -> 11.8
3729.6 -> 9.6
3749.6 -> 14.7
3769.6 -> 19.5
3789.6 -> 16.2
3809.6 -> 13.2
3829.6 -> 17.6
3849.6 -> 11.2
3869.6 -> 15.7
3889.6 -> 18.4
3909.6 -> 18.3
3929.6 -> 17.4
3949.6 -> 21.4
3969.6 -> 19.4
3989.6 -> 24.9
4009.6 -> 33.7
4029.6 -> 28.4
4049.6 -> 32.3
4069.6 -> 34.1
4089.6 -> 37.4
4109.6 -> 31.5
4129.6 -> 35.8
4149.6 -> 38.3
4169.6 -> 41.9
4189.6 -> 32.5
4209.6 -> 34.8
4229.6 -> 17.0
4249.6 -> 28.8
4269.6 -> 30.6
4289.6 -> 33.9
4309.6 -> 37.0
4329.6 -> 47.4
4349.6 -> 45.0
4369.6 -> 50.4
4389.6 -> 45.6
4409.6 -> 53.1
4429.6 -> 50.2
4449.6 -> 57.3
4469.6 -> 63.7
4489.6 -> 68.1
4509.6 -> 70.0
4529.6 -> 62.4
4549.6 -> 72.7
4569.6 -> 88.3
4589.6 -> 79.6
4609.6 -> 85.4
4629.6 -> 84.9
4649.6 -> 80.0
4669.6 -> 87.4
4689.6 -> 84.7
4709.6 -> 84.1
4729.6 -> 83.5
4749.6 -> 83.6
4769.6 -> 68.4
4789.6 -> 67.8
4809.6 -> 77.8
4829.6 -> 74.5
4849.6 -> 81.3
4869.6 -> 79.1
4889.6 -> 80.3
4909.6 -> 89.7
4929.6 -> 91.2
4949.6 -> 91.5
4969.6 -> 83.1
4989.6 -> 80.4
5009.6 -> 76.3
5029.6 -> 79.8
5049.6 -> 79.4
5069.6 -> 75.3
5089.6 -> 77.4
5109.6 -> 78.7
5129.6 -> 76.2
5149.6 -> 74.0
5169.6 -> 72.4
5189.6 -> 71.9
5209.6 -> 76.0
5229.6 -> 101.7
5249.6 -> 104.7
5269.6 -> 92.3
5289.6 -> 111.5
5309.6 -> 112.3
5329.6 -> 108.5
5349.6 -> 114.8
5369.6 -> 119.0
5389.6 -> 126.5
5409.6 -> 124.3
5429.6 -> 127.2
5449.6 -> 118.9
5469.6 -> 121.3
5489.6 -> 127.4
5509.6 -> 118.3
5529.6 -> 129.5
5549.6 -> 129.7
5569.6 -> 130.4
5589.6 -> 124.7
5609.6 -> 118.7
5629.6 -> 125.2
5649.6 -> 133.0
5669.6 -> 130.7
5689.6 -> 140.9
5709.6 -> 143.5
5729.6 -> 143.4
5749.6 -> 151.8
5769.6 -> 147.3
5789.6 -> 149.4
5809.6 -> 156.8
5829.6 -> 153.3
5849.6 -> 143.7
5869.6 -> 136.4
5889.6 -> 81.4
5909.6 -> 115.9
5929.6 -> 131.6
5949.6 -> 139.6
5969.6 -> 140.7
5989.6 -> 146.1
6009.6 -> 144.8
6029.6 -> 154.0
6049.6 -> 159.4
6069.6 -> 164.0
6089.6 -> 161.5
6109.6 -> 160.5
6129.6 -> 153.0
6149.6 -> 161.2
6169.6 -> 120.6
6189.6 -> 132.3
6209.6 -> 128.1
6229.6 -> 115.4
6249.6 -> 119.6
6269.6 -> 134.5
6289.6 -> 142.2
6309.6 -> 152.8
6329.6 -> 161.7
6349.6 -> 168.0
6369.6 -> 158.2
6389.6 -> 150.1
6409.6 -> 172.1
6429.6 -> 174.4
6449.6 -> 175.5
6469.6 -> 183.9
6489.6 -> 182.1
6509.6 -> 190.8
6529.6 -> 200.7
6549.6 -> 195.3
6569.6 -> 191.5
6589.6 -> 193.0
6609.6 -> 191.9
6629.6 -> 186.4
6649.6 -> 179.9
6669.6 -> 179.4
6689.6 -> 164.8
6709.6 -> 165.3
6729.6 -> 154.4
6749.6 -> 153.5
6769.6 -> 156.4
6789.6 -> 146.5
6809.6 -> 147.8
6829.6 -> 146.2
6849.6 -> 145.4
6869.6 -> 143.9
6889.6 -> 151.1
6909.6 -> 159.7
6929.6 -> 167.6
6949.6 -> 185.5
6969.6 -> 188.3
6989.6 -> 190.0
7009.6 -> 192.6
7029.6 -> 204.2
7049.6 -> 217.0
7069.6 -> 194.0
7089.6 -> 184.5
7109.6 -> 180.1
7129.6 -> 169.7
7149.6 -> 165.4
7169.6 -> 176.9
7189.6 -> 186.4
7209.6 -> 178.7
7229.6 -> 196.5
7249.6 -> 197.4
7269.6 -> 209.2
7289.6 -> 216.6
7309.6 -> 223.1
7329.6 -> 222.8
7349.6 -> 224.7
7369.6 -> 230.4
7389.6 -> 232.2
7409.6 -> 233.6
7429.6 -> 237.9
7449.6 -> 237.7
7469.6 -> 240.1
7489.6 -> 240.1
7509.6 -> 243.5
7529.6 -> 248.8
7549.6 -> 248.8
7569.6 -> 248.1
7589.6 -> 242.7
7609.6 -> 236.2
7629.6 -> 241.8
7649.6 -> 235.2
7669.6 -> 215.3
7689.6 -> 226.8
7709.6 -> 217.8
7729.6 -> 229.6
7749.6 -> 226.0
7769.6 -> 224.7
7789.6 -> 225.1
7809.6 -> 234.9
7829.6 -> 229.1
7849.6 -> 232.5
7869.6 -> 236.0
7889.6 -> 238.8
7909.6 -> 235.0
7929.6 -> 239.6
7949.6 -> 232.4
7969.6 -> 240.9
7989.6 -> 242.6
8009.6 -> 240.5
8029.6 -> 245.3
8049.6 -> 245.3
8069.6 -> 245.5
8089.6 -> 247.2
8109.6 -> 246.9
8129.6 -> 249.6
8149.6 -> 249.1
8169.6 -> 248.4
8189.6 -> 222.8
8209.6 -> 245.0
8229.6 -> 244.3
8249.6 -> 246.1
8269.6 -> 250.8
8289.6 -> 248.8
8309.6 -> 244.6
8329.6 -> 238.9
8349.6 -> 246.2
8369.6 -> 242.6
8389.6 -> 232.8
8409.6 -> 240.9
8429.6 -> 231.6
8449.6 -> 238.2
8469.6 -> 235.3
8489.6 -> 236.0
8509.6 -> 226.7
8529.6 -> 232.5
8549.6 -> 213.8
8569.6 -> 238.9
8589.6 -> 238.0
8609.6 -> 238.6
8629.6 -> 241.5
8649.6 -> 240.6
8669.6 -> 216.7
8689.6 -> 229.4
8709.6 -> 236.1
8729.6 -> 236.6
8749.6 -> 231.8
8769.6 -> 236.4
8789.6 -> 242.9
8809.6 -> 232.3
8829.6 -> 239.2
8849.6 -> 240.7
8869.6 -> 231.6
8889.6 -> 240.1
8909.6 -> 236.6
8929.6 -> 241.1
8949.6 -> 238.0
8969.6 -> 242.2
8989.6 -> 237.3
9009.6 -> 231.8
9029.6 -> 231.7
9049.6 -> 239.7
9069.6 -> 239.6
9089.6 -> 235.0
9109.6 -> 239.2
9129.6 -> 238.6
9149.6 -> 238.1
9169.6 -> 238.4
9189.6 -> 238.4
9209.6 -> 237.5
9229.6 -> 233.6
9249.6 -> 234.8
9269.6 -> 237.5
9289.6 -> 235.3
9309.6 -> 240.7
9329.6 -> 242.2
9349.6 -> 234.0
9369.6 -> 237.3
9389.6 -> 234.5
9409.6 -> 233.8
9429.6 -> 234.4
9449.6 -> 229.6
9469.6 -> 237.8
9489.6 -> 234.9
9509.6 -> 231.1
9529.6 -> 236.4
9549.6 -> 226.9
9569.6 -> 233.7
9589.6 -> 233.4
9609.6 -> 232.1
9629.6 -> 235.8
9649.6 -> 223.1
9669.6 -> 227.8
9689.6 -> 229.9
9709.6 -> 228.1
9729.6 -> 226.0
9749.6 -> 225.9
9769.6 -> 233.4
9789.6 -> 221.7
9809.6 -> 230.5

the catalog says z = 0.00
